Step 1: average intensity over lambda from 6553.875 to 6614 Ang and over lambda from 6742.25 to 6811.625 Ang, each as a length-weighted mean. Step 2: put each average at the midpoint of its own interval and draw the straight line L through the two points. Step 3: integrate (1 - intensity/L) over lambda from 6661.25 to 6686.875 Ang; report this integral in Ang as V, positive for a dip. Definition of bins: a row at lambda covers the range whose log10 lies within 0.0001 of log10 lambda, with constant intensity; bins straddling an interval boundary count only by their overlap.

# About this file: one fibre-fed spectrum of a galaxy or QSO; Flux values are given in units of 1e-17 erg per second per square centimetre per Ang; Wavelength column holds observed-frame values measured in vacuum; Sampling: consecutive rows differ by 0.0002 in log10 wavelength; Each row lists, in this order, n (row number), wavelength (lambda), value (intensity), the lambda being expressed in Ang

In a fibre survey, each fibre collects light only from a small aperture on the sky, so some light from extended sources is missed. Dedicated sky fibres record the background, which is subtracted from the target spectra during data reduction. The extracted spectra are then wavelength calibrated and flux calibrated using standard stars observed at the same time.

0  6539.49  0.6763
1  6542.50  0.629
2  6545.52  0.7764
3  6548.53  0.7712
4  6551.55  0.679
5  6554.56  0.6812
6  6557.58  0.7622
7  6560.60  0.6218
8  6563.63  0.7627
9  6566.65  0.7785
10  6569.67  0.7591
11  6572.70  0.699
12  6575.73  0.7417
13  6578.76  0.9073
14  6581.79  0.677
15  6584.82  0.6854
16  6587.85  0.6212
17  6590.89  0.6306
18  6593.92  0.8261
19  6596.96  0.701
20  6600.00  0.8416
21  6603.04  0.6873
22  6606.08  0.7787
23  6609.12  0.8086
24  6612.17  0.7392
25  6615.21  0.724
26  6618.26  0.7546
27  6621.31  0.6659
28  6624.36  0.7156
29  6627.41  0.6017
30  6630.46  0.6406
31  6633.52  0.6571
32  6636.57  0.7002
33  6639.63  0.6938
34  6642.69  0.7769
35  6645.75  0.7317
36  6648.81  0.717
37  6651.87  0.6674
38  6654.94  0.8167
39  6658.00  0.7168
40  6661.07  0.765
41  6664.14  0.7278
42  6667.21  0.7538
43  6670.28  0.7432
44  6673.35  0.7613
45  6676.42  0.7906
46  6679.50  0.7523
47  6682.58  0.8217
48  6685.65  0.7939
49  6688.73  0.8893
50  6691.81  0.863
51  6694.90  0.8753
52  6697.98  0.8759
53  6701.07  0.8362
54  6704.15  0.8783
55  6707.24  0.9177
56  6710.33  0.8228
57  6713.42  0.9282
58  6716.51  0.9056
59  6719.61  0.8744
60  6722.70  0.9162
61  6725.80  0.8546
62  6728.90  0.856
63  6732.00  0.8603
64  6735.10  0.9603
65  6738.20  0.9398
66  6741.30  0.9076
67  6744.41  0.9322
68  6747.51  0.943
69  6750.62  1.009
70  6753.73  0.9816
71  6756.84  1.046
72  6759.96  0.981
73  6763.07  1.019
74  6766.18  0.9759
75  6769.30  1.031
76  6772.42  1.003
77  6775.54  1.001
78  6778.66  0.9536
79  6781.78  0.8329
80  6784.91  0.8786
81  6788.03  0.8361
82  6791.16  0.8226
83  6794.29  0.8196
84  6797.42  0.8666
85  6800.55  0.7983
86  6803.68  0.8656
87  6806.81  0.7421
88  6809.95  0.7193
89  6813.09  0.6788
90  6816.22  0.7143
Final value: 1.6 Ang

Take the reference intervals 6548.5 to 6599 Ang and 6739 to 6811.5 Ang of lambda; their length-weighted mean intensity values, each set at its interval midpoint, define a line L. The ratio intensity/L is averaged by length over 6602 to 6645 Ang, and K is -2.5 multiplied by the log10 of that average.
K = 0.086 mag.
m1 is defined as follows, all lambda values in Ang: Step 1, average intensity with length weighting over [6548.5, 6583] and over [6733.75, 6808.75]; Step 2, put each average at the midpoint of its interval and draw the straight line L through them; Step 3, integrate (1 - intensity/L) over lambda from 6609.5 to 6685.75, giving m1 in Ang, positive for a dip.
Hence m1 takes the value 7.6 Ang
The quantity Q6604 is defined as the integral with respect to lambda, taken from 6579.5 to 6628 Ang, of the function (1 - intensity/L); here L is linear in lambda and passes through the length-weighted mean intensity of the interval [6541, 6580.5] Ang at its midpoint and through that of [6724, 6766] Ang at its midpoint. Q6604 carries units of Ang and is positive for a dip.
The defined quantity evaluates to 3.9 Ang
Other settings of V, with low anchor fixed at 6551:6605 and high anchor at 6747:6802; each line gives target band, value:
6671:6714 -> 0.4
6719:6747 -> -0.4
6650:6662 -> 1.0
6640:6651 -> 0.9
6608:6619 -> 0.1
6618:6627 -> 0.9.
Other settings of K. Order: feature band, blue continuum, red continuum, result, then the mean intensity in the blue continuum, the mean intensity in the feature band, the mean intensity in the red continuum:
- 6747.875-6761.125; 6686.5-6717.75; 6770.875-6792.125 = -0.12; 0.877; 0.999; 0.906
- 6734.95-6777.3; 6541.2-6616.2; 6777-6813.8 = -0.21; 0.732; 0.981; 0.821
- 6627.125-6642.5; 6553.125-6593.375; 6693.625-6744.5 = 0.18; 0.72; 0.674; 0.89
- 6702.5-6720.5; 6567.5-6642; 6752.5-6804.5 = -0.05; 0.72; 0.888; 0.925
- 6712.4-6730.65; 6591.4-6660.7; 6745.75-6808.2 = -0.05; 0.725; 0.887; 0.921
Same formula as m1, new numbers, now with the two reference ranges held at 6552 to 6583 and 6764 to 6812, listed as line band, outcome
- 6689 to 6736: -3.0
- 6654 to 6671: 1.0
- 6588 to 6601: 0.4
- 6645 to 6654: 0.9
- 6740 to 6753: -1.5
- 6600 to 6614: 0.0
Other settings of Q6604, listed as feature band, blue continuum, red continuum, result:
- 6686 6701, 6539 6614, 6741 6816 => -0.7 Ang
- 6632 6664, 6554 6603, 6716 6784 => 3.6 Ang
